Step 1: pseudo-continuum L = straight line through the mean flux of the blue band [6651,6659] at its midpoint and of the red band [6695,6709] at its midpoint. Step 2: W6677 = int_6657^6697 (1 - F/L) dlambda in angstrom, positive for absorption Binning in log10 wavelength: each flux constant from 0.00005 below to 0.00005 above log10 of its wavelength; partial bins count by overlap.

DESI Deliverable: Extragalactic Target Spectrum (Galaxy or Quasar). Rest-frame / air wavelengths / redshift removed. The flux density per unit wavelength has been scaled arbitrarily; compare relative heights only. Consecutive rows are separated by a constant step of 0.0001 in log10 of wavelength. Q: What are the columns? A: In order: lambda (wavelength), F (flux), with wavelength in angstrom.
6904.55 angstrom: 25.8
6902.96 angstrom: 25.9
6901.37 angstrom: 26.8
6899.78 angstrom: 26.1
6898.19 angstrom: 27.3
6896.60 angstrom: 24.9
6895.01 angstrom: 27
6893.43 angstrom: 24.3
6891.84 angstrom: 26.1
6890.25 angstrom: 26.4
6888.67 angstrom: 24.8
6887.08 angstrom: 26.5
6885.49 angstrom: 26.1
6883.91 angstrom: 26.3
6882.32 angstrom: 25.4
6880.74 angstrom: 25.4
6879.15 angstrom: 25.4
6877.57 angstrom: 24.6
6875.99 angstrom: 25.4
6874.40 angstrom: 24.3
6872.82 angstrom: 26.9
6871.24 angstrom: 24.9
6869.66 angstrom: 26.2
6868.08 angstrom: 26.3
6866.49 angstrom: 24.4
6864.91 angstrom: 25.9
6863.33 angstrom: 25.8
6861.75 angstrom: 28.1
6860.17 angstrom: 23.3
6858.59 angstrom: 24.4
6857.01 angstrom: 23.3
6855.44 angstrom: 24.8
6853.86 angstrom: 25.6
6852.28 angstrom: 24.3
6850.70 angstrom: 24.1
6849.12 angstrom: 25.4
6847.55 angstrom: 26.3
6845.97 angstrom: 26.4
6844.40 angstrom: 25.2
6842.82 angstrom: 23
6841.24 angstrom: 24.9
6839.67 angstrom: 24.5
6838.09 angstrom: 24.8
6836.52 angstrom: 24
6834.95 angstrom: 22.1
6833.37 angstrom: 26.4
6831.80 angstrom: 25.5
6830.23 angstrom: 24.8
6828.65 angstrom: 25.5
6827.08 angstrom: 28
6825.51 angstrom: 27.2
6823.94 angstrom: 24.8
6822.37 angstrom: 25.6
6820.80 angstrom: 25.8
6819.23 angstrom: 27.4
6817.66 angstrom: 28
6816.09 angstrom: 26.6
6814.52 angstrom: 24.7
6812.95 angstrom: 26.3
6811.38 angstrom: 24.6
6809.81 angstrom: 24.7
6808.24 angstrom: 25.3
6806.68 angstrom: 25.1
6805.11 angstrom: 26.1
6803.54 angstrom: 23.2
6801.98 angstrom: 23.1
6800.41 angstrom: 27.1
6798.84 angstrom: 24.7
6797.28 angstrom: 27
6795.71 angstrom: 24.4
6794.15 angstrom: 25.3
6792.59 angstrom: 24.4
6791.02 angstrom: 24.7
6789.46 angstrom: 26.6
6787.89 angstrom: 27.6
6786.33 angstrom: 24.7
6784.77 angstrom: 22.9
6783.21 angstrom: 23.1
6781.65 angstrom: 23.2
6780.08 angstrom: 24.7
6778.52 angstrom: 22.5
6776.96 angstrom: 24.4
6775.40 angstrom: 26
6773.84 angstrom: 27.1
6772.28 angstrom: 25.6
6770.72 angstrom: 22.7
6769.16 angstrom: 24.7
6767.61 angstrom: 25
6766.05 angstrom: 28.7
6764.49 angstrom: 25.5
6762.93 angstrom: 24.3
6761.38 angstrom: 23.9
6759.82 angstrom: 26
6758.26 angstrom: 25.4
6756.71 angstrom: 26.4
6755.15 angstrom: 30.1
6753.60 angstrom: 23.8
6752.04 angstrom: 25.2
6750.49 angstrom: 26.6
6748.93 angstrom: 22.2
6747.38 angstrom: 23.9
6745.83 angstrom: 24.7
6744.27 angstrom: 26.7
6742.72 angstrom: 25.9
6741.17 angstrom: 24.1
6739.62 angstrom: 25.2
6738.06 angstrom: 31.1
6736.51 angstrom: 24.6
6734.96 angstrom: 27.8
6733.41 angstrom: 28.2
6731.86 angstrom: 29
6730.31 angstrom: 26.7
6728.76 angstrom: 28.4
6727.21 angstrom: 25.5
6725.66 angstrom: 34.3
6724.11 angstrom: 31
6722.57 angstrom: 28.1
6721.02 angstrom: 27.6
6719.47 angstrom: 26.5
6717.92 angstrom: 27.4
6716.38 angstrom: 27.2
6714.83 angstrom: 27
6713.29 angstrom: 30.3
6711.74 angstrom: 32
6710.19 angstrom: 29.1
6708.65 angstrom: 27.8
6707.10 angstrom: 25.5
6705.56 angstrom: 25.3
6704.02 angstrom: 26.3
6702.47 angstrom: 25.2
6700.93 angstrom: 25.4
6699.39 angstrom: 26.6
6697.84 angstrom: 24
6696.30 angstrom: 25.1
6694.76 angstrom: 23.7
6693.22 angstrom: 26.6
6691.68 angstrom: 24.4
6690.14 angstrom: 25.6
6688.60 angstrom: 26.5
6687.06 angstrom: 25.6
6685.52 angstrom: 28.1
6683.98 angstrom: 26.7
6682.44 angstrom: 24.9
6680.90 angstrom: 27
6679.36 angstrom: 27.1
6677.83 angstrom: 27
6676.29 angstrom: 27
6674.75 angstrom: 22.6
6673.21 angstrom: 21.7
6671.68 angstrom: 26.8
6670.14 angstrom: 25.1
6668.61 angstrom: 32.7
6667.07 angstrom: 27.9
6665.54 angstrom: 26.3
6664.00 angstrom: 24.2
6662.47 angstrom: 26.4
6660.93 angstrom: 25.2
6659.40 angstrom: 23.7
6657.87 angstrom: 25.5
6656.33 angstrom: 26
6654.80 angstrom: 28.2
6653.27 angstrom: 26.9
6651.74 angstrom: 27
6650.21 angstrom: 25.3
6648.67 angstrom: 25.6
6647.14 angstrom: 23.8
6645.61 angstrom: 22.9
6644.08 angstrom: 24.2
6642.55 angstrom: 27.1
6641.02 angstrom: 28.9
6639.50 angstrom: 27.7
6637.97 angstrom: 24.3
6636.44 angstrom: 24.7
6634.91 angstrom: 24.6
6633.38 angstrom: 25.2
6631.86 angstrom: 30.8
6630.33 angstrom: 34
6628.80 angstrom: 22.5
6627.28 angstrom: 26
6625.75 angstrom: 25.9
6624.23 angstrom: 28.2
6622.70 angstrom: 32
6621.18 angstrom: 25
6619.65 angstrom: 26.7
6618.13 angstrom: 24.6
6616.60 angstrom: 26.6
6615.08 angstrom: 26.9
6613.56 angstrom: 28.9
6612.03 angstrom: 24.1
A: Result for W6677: 0.3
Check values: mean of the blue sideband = 26.6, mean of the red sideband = 25.5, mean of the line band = 25.9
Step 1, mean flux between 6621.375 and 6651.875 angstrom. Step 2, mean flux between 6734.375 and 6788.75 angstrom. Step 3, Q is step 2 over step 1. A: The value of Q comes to 1.0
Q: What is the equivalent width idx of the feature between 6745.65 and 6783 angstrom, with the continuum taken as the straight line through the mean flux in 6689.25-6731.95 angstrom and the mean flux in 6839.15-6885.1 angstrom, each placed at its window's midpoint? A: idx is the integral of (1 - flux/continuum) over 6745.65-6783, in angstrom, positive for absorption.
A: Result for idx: 2.0 angstrom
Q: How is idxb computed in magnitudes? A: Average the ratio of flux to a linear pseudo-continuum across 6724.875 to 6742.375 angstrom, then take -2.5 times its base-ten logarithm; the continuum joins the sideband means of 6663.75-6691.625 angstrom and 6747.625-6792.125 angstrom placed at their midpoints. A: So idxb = -0.09 mag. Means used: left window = 26.3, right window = 25.1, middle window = 27.7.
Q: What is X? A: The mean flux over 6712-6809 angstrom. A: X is 26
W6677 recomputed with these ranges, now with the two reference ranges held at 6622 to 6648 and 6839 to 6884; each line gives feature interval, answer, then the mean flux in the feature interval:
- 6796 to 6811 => 0.3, 25.1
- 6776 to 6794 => 0.8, 24.5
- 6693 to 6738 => -2.2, 27.4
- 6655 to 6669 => 0.1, 26.3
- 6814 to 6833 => -0.6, 26.2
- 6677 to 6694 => 0.0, 26.3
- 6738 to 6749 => 0.3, 25.3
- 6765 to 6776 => 0.0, 25.7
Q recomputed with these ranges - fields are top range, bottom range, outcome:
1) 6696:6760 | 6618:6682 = 1.02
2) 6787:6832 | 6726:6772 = 0.99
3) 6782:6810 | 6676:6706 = 0.96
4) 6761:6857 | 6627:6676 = 0.97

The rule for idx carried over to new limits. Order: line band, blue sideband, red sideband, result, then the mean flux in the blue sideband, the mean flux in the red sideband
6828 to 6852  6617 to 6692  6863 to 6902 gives 0.9 angstrom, 26.3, 25.7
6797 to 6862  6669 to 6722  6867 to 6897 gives 1.5 angstrom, 26.4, 25.6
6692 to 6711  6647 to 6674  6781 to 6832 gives 0.0 angstrom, 26.1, 25.4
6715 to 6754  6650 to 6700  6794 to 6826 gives -1.7 angstrom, 26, 25.6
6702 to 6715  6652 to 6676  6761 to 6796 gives -1.1 angstrom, 26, 24.9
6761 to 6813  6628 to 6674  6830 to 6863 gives 0.6 angstrom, 26.2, 24.8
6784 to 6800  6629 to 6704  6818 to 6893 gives 0.2 angstrom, 26.1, 25.4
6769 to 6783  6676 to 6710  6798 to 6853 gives 0.6 angstrom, 26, 25.3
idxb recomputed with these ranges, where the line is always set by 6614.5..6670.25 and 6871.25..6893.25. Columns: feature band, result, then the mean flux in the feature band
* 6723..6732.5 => -0.117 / 29.1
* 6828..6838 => 0.046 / 24.7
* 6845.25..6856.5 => 0.021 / 25.2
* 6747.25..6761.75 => 0.026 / 25.5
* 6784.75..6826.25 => 0.015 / 25.5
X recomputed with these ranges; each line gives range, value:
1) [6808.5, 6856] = 25.4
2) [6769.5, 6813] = 24.9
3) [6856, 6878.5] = 25.3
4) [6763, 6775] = 25.5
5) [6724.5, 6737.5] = 28.2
